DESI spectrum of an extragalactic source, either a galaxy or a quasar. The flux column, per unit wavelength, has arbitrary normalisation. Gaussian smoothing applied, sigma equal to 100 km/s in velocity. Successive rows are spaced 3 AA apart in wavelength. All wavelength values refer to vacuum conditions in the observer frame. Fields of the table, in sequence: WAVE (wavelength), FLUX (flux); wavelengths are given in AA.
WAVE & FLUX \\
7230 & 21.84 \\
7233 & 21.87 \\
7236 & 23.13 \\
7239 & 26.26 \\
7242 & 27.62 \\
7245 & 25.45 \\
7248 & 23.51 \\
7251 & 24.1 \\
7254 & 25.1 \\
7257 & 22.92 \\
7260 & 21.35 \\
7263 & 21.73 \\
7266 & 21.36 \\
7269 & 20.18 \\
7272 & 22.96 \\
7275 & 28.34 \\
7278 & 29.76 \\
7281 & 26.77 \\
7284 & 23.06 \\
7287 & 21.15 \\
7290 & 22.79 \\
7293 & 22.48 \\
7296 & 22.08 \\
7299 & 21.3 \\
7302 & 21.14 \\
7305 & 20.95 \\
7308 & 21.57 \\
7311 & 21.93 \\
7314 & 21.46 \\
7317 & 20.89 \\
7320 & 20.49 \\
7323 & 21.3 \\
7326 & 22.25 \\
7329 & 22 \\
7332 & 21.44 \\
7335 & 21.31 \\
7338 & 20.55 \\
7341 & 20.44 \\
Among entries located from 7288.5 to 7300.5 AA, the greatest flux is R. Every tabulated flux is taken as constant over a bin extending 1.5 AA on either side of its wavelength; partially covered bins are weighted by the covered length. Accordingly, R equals 22.79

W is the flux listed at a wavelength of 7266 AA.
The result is 21.36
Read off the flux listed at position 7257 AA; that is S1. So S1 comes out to 22.92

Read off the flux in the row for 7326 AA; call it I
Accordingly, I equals 22.25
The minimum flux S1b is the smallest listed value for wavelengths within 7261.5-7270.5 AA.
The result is 20.18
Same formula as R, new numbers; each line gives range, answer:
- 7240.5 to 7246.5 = 27.62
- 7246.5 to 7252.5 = 24.1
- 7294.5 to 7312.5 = 22.08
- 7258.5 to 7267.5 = 21.73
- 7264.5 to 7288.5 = 29.76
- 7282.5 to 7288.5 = 23.06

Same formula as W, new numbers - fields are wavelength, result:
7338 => 20.55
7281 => 26.77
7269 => 20.18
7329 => 22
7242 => 27.62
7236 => 23.13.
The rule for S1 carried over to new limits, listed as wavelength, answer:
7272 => 22.96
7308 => 21.57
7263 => 21.73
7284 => 23.06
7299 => 21.3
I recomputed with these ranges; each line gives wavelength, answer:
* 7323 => 21.3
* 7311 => 21.93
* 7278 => 29.76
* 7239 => 26.26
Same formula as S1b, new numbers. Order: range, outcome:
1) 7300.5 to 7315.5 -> 20.95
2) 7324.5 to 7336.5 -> 21.31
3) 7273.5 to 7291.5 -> 21.15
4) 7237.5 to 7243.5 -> 26.26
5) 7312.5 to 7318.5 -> 20.89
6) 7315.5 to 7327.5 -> 20.49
